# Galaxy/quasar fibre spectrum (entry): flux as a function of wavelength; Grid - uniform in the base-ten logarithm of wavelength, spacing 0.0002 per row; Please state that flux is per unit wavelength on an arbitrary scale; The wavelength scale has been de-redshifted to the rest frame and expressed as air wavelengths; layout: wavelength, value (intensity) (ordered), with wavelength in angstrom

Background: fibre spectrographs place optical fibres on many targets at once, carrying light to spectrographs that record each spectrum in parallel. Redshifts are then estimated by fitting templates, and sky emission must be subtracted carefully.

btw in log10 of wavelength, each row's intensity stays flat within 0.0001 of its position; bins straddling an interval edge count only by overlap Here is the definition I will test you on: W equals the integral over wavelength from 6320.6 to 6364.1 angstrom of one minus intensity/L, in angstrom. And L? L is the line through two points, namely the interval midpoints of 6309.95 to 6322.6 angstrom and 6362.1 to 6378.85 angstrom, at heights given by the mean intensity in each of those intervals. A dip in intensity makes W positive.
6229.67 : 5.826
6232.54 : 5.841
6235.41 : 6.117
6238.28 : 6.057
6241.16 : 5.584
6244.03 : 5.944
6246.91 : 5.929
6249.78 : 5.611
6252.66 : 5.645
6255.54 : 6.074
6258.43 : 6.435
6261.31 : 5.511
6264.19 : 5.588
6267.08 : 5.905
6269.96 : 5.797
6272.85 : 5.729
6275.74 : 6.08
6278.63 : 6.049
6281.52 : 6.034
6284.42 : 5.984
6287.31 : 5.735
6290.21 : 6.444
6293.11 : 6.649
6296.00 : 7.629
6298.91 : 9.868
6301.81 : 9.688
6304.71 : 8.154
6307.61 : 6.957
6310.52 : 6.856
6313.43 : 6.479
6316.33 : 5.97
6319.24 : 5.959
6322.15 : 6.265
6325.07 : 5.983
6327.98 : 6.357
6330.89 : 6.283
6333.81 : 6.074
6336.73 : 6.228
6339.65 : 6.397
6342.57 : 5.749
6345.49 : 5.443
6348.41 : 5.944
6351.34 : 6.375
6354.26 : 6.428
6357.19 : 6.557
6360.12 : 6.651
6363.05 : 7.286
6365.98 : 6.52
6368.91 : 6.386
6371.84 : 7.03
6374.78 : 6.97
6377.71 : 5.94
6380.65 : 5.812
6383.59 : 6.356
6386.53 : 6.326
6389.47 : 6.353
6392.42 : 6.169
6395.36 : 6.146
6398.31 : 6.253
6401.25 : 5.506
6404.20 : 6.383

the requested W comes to 1.5 angstrom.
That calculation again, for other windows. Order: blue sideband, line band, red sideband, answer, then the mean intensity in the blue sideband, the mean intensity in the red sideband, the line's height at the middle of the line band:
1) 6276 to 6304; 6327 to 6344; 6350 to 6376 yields 1.7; 7.1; 6.69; 6.85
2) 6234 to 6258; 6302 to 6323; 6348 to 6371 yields -1.9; 5.89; 6.56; 6.28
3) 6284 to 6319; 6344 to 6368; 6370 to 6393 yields 0.8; 7.19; 6.38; 6.64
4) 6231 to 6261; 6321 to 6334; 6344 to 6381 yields 0.1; 5.91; 6.43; 6.27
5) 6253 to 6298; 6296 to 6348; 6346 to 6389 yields -3.8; 6.14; 6.45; 6.3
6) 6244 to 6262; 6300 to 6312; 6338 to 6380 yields -3.6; 5.89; 6.39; 6.14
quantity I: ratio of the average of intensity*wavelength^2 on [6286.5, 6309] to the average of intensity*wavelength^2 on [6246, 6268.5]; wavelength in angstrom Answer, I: 1.34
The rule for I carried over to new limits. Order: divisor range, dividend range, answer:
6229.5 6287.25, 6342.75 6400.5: 1.12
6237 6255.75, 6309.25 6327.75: 1.10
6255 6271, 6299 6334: 1.19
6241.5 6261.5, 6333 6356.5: 1.07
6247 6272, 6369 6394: 1.14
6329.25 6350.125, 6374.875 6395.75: 1.05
